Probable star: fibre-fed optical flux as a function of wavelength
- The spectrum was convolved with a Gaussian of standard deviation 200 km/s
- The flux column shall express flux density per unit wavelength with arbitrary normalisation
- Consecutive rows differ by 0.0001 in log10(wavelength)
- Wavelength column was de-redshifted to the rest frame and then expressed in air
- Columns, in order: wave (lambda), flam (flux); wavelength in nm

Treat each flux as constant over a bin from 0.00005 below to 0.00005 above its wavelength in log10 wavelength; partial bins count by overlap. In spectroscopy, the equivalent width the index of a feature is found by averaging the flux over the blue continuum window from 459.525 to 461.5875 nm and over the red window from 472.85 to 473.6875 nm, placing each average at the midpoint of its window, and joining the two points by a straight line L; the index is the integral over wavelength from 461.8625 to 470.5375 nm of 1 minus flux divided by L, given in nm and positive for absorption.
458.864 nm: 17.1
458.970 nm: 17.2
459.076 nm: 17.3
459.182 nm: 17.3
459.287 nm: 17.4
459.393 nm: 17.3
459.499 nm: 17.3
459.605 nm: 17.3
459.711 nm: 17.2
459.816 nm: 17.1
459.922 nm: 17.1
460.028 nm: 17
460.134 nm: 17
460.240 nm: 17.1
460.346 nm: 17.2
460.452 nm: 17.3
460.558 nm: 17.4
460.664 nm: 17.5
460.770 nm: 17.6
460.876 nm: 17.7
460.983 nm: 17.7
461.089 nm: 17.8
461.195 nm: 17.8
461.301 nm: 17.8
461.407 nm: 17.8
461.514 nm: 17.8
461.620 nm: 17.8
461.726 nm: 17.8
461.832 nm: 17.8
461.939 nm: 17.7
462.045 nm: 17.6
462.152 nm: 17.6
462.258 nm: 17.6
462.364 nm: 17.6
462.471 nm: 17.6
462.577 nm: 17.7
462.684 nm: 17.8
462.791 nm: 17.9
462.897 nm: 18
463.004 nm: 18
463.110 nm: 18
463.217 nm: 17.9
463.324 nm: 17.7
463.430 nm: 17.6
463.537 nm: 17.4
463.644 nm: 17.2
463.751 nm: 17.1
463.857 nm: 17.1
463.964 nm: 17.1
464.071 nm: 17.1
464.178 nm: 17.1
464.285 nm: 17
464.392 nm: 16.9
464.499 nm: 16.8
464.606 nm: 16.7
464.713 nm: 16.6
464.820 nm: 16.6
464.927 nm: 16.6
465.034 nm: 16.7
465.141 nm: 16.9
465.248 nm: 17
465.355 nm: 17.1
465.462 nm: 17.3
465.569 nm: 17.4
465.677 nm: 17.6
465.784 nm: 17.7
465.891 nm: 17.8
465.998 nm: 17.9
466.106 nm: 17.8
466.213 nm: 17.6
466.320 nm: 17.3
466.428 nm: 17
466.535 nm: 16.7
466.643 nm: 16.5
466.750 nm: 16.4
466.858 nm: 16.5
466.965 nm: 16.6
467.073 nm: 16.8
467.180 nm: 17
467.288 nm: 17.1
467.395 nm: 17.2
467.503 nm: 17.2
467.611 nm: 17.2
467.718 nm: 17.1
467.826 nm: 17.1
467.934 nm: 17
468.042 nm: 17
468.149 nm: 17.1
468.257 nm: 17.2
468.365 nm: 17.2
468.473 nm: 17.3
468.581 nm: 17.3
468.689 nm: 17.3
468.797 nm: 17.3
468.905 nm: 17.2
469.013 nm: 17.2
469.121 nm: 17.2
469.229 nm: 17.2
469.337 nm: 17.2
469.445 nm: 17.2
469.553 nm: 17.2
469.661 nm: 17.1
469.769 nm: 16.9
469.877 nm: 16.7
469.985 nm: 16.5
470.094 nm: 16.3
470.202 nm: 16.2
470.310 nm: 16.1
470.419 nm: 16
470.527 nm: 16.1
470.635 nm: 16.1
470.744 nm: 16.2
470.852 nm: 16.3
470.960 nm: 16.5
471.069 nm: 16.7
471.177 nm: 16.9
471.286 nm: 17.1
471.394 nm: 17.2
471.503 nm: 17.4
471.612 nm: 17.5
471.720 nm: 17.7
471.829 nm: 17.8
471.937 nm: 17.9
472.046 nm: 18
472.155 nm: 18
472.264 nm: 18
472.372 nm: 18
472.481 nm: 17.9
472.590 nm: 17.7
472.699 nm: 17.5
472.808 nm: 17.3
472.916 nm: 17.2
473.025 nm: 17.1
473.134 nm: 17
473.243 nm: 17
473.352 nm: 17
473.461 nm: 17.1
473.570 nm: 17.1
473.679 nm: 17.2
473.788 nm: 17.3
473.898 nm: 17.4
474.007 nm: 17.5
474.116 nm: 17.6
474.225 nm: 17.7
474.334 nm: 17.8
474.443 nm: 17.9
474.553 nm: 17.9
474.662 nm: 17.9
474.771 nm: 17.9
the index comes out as 0.07 nm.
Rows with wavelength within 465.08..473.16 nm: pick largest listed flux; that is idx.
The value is 18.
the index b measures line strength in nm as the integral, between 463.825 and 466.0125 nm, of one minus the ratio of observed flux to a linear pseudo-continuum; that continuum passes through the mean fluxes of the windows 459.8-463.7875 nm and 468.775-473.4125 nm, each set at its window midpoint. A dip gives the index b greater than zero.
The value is 0.042 nm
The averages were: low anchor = 17.6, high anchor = 17.1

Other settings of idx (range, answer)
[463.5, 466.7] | 17.9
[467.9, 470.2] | 17.3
